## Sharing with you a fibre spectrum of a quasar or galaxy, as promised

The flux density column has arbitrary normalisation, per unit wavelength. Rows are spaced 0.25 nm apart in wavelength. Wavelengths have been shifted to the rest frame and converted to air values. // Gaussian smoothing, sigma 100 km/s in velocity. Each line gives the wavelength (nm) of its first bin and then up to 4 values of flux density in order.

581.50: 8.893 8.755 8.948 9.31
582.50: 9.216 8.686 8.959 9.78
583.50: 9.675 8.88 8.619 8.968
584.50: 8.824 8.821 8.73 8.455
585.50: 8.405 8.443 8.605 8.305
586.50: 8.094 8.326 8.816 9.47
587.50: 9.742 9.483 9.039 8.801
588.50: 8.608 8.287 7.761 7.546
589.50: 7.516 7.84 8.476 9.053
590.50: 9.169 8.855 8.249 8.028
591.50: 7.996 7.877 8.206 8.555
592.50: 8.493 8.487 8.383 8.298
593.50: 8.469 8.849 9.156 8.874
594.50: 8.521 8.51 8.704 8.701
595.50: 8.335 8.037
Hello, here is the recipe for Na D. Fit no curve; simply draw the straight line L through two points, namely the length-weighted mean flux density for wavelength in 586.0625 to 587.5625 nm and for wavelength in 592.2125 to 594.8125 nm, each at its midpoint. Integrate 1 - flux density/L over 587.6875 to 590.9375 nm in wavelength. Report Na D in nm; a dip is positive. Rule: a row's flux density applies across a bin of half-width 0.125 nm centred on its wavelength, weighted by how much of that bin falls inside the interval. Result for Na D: 0.08 nm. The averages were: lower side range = 8.74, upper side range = 8.6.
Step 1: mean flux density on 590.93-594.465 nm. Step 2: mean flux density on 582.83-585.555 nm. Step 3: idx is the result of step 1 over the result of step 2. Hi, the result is 0.94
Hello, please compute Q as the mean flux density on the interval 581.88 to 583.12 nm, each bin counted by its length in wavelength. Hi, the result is 9.02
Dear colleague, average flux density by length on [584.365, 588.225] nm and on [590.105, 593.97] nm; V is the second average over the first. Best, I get 0.97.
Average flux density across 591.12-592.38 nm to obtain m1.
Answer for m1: 8.13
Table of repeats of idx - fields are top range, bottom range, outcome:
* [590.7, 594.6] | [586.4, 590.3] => 0.99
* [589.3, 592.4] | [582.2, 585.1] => 0.92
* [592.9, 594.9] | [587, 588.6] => 0.94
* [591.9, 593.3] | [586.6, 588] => 0.92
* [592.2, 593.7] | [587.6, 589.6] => 1.01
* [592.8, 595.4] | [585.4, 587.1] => 1.03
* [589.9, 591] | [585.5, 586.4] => 1.05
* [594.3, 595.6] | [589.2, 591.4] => 1.03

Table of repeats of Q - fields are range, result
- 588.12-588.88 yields 8.56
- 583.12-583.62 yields 9.72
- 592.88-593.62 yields 8.38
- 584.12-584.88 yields 8.87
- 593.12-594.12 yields 8.69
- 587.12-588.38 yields 9.3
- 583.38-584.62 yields 8.99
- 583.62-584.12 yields 8.76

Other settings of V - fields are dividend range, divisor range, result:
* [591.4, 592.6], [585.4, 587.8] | 0.94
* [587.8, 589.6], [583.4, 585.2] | 0.93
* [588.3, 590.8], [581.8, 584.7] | 0.92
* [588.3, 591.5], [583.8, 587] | 0.97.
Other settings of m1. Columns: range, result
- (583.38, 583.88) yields 9.27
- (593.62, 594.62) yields 8.85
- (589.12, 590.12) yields 7.84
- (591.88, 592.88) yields 8.44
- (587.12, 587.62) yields 9.6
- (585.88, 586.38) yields 8.45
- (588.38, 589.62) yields 7.94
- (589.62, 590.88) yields 8.67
